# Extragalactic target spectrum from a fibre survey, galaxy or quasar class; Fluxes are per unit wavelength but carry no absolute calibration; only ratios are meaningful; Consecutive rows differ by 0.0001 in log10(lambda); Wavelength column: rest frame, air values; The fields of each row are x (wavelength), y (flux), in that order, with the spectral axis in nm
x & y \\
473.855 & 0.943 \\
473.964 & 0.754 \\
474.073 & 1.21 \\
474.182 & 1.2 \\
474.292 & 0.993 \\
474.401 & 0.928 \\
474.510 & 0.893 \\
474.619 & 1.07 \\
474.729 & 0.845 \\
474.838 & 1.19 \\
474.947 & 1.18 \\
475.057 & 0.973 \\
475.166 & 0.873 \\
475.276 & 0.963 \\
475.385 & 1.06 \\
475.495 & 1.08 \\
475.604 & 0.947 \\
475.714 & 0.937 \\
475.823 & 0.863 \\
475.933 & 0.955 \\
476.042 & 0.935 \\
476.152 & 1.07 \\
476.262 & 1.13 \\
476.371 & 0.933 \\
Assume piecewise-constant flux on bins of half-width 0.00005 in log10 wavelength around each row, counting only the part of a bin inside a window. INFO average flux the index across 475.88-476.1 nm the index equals 0.947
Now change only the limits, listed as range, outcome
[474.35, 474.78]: 0.934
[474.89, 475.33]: 0.997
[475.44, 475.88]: 0.956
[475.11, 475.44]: 0.965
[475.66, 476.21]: 0.953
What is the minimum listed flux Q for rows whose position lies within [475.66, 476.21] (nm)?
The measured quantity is 0.863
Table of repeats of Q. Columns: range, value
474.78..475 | 1.18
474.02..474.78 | 0.845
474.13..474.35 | 0.993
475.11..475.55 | 0.873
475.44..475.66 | 0.947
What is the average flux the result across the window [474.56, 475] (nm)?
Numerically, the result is 1.07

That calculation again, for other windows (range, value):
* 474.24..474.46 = 0.961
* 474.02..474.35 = 1.13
